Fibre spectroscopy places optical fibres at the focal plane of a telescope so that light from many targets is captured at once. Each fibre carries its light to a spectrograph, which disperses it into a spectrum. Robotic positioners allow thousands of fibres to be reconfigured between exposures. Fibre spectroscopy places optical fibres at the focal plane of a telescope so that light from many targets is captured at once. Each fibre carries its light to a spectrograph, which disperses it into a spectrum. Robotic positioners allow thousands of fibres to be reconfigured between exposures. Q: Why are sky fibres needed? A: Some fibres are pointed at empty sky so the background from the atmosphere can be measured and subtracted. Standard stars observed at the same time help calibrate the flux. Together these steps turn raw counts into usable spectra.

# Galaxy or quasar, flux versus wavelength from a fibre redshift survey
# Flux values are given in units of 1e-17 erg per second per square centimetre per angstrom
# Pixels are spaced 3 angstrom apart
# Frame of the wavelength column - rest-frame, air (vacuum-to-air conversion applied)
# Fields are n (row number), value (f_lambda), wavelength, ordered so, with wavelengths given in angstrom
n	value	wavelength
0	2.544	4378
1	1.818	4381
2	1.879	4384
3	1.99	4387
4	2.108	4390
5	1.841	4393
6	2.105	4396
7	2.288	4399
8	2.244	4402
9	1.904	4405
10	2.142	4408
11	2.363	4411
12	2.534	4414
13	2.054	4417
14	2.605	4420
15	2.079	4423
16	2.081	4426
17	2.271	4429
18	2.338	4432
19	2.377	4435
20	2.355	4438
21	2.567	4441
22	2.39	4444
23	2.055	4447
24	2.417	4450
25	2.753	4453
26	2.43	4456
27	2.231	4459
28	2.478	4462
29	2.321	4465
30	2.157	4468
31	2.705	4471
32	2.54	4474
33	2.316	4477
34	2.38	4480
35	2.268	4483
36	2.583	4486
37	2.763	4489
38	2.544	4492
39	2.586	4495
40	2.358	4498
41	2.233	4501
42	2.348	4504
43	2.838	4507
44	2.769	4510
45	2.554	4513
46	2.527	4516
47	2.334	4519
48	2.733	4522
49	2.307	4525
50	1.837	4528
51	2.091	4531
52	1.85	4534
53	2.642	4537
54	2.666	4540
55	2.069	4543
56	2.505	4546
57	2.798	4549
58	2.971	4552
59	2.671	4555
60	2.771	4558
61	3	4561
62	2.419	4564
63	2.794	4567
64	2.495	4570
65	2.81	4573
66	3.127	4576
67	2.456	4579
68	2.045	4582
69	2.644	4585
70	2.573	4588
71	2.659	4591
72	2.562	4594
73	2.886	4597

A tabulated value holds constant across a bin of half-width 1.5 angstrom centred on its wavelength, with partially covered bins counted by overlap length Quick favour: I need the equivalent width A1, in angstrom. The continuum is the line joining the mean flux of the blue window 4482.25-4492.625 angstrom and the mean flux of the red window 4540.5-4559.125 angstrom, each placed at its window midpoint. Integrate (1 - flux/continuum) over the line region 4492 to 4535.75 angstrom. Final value 3.3 angstrom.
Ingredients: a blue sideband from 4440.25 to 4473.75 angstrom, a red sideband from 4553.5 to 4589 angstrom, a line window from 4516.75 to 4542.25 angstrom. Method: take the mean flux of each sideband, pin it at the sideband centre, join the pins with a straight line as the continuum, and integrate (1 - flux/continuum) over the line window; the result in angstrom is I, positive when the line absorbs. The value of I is 2.6 angstrom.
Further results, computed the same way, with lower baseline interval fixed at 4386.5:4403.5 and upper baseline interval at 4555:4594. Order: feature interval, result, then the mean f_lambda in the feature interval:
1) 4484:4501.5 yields -0.9 angstrom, 2.52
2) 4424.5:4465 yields -2.0 angstrom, 2.36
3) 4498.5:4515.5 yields -0.6 angstrom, 2.54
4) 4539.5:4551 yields 0.2 angstrom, 2.52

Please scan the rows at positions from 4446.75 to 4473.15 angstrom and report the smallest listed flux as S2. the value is 2.055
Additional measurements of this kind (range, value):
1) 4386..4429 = 1.841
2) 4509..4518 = 2.527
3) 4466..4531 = 1.837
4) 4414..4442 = 2.054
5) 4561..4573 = 2.419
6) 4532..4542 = 1.85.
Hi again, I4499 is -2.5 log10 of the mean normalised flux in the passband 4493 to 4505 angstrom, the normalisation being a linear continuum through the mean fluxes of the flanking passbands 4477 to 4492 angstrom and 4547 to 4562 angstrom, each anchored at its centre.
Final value 0.07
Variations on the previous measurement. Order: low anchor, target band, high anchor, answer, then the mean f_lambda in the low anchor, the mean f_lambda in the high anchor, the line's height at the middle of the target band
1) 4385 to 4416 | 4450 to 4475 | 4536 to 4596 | -0.05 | 2.15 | 2.64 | 2.33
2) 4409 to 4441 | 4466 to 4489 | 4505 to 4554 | -0.02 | 2.32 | 2.47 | 2.39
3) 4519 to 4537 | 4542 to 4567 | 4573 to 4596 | -0.12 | 2.22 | 2.6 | 2.4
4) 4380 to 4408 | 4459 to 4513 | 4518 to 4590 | -0.07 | 2.03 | 2.53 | 2.32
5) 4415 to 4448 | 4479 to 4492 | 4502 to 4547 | -0.07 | 2.3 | 2.4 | 2.36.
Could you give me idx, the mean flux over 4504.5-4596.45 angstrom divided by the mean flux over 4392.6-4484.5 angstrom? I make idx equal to 1.1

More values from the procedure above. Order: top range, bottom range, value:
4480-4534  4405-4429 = 1.08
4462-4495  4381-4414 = 1.18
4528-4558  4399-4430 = 1.10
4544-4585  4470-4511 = 1.06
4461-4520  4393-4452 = 1.10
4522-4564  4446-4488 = 1.03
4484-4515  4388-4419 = 1.18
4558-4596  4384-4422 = 1.22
